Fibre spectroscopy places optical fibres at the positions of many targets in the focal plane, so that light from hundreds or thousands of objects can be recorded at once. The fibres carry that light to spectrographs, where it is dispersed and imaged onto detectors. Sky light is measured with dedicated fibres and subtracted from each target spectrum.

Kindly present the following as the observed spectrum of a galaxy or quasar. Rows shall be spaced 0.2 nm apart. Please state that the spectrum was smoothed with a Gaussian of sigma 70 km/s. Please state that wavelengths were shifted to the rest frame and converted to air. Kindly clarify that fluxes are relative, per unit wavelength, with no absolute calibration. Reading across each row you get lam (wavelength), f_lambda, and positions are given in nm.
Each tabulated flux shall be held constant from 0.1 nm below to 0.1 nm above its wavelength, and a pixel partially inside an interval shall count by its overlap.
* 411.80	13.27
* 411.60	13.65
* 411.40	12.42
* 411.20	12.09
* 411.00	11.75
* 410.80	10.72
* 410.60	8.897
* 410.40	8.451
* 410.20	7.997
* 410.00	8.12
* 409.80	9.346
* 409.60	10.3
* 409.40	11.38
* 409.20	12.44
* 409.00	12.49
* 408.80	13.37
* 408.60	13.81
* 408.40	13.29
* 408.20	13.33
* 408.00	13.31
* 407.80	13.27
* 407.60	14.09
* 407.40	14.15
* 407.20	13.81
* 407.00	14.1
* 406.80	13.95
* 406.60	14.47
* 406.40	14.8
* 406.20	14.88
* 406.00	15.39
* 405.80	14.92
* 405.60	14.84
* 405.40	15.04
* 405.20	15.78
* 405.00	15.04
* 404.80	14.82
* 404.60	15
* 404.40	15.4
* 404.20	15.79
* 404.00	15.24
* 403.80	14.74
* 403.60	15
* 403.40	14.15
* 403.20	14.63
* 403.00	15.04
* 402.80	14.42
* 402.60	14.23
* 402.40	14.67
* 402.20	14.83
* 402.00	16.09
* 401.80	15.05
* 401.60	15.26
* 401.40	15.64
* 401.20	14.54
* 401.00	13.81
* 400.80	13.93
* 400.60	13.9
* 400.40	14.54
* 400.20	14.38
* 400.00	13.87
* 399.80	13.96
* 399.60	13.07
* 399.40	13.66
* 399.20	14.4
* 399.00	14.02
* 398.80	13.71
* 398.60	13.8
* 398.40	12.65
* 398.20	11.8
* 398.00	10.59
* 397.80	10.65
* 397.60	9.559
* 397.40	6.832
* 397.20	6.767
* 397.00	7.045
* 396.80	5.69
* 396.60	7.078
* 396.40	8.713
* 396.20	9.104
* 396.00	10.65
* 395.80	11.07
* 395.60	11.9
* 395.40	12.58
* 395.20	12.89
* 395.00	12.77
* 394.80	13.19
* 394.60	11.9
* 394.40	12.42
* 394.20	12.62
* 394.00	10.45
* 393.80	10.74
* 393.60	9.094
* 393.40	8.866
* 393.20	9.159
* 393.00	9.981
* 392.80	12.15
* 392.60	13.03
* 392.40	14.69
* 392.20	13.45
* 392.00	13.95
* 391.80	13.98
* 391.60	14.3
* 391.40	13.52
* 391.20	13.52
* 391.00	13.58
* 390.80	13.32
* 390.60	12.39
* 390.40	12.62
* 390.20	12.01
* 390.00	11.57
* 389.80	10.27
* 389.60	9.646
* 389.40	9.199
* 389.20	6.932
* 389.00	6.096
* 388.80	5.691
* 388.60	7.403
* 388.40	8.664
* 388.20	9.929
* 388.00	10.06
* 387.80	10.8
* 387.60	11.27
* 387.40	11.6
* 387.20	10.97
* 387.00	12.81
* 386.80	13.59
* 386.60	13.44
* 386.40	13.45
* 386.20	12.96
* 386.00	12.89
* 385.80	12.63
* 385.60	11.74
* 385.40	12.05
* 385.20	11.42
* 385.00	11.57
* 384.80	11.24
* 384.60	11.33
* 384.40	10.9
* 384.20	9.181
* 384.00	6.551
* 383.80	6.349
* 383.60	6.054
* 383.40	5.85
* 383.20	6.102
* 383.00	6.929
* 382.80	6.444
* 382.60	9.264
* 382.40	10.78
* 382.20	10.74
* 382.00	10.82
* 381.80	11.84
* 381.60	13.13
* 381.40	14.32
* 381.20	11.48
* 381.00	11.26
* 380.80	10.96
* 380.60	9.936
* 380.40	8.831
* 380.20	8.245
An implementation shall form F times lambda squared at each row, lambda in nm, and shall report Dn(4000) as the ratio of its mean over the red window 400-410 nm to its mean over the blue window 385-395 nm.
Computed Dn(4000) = 1.3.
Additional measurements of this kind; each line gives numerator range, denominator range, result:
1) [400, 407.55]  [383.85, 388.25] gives 1.41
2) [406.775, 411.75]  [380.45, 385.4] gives 1.40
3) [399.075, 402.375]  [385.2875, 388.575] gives 1.32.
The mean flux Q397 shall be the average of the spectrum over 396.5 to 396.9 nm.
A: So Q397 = 6.38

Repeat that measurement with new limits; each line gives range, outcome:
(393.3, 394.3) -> 10.4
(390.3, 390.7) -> 12.5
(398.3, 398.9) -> 13.4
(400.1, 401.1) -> 14.1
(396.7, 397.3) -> 6.5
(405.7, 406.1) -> 15.2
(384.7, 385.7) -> 11.6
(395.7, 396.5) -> 9.88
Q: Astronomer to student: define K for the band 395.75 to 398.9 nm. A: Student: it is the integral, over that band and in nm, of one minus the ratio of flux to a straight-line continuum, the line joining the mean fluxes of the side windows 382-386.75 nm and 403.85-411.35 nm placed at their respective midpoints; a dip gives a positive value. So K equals 0.56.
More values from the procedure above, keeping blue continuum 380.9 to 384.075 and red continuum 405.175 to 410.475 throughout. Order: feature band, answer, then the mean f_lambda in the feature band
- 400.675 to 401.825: -0.253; 14.7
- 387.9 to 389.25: 0.305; 7.86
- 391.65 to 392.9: -0.335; 13.6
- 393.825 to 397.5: 0.313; 10.2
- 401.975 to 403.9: -0.386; 14.7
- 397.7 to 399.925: -0.244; 12.9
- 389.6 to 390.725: -0.132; 11.6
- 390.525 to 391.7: -0.326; 13.5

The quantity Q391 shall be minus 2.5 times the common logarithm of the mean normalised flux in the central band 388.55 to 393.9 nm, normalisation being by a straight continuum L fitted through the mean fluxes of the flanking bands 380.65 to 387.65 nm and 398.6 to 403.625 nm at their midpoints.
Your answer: 0.10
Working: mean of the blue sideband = 10.7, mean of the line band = 11.2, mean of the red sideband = 14.4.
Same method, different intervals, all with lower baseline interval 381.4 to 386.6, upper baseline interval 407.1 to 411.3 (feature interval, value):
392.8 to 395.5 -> -0.046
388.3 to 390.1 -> 0.249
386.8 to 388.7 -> -0.011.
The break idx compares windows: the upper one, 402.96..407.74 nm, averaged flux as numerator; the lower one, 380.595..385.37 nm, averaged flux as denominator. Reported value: 1.51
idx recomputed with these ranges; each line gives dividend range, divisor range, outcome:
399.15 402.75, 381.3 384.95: 1.54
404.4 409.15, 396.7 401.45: 1.17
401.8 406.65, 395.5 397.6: 1.75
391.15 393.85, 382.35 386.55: 1.24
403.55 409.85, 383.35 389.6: 1.38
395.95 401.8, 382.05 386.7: 1.19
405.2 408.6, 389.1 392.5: 1.16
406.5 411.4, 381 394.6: 1.11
